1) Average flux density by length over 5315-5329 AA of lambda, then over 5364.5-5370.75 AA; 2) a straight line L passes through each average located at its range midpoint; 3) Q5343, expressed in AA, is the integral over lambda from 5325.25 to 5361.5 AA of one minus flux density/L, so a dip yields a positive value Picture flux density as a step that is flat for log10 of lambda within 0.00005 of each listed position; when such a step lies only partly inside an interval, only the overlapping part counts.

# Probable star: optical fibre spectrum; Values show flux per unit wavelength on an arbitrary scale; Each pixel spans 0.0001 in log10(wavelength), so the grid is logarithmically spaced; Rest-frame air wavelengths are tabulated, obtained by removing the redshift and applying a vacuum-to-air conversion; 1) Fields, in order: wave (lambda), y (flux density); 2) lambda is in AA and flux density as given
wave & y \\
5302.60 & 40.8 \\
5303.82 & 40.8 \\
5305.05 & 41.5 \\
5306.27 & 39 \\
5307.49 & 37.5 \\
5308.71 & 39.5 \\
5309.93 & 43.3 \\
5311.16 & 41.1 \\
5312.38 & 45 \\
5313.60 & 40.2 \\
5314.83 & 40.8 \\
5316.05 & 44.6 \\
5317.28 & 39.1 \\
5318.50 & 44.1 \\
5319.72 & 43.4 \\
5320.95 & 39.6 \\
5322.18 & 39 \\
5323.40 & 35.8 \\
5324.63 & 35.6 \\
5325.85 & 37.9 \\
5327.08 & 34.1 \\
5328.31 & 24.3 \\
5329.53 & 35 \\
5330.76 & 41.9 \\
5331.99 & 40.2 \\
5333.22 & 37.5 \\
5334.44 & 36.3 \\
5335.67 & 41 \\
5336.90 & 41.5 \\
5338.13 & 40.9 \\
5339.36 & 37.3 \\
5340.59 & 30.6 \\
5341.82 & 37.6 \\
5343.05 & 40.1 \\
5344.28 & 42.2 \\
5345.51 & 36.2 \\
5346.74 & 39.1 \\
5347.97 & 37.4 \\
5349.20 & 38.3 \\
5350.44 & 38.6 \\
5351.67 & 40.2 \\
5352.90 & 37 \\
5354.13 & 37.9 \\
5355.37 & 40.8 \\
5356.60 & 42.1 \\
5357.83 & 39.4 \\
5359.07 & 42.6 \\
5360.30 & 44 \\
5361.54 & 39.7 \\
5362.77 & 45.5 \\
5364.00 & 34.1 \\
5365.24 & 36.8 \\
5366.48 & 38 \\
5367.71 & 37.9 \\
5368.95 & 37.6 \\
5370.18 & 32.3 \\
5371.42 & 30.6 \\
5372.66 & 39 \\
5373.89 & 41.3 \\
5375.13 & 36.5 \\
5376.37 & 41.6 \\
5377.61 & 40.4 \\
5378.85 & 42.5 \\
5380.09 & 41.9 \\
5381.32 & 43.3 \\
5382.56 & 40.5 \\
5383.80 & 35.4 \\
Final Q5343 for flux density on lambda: -1.0 AA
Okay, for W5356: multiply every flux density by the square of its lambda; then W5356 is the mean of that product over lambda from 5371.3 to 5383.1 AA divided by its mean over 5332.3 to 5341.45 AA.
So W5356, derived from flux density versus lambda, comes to 1.1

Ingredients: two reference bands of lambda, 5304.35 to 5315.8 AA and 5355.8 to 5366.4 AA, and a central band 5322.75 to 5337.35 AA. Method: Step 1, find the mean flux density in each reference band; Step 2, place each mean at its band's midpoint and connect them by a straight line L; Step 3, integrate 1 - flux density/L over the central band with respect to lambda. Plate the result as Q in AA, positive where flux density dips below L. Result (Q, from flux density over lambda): 1.4 AA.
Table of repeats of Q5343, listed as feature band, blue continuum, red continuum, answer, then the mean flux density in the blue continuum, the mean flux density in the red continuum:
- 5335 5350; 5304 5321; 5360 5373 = 0.29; 41.4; 37.6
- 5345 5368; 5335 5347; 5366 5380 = -0.54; 38.6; 38.1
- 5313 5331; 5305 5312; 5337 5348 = 0.57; 40.4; 38.1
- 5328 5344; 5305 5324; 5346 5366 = 1.02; 40.8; 39.6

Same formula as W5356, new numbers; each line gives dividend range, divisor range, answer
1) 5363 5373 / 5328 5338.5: 0.96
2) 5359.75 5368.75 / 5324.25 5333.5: 1.11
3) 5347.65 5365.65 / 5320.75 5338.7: 1.07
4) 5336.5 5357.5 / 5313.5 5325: 0.97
